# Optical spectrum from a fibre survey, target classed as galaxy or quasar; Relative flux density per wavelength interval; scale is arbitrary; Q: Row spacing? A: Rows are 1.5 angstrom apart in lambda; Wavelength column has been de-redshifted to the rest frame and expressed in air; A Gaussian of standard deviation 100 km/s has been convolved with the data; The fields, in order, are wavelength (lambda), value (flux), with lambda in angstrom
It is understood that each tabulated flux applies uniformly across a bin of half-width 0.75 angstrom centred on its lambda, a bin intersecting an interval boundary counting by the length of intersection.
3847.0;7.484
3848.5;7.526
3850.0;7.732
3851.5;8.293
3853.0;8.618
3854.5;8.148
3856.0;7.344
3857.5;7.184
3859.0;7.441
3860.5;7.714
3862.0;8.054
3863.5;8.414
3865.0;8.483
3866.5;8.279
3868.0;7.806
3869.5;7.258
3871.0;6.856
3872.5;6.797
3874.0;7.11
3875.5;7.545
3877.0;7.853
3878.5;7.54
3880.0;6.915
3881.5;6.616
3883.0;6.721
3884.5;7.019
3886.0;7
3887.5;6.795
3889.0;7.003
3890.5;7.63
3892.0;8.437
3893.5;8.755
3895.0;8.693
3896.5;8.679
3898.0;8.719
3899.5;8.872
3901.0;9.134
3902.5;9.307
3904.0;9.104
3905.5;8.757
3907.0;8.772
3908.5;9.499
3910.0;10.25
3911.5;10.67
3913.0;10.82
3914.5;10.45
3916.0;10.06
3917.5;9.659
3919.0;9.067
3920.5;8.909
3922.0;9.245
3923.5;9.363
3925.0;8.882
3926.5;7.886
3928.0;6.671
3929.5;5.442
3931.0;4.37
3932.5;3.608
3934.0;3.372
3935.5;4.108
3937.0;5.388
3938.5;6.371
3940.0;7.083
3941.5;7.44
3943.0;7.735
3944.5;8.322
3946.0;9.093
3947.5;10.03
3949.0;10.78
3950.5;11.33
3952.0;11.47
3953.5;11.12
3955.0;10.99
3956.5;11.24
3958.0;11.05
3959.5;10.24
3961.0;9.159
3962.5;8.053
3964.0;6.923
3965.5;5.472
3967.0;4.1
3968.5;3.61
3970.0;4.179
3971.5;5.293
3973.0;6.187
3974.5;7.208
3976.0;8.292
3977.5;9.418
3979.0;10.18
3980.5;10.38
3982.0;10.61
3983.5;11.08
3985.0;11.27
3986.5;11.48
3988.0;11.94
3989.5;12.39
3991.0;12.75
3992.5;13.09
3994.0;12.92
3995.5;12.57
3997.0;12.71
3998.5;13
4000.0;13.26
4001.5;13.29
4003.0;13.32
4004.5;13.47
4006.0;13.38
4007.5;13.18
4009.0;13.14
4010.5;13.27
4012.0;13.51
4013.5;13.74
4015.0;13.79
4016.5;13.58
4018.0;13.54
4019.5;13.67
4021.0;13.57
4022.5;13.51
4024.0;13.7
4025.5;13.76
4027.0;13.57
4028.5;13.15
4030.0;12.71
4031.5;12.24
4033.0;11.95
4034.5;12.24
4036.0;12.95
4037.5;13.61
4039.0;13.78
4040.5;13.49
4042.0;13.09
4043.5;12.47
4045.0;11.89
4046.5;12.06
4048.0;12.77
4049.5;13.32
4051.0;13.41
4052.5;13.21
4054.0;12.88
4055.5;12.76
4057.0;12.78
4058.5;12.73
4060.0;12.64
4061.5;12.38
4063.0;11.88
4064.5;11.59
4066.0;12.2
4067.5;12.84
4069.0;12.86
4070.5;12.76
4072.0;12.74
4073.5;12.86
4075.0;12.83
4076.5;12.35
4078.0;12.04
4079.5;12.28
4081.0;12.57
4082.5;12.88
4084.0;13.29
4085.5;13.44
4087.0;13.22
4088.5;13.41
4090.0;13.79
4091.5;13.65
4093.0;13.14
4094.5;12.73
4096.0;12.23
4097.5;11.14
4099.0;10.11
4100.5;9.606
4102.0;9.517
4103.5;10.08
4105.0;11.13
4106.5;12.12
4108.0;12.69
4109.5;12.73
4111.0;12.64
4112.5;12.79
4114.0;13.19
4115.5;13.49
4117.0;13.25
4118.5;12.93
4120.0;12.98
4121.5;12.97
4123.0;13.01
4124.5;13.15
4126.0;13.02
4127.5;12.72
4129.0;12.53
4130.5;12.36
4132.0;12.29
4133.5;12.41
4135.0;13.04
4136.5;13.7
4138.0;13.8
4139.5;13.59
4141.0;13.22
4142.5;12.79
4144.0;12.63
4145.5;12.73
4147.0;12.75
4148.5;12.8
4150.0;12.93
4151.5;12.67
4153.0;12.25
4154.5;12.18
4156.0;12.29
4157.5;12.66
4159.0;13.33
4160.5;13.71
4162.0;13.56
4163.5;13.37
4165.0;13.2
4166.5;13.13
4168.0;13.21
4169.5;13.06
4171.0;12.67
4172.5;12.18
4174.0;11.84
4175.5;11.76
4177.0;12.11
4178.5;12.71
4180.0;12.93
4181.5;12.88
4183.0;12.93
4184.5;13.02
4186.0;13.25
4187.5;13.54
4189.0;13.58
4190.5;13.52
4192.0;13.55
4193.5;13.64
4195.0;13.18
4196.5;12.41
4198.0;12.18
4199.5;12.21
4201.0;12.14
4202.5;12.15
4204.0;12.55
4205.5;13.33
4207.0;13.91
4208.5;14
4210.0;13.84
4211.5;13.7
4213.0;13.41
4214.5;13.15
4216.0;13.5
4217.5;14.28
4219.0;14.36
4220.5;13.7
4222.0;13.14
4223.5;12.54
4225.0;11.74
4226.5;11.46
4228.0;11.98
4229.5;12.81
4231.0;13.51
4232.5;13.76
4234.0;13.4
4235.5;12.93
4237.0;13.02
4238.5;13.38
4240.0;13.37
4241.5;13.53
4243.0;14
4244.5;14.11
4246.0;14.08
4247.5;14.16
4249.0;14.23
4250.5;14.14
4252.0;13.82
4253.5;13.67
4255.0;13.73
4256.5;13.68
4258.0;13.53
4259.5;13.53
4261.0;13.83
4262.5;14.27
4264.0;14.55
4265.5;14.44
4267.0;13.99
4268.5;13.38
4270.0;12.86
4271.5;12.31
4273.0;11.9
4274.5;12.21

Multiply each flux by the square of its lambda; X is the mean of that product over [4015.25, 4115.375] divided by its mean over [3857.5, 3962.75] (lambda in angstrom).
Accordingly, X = 1.7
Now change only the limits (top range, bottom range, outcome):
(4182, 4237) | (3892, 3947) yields 1.86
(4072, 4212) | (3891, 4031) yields 1.40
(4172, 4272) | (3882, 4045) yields 1.49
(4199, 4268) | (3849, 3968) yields 1.94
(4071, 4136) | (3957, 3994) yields 1.47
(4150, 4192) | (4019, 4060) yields 1.06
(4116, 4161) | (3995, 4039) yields 1.03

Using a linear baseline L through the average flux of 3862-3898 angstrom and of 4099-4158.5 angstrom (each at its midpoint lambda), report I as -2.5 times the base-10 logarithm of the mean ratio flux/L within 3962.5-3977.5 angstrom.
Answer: 0.49 mag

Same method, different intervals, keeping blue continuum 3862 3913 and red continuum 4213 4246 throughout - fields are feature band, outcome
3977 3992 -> -0.17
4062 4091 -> -0.16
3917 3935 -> 0.21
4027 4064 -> -0.21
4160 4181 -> -0.04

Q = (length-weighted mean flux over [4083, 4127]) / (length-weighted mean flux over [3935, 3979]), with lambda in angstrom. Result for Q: 1.55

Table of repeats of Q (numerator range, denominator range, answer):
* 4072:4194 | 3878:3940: 1.61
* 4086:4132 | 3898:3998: 1.39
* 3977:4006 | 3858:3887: 1.63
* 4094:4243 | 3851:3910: 1.61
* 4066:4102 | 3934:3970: 1.54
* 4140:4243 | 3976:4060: 1.02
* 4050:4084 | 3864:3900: 1.65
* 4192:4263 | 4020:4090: 1.04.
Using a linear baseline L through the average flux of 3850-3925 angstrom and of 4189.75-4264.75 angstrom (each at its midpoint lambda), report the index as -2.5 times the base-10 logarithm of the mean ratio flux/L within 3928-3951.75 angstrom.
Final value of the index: 0.28 mag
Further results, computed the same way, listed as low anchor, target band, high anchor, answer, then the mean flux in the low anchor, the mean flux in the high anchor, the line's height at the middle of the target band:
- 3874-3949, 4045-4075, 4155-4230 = -0.19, 7.97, 13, 10.6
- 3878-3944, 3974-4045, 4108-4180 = -0.25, 7.89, 12.9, 9.99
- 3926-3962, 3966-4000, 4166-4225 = -0.10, 8.1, 13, 8.86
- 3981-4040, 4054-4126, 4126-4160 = 0.03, 12.9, 12.8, 12.9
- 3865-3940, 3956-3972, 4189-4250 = 0.23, 7.84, 13.3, 8.89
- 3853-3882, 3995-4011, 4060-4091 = -0.20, 7.58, 12.7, 10.9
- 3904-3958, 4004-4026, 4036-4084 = -0.20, 8.56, 12.7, 11.3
